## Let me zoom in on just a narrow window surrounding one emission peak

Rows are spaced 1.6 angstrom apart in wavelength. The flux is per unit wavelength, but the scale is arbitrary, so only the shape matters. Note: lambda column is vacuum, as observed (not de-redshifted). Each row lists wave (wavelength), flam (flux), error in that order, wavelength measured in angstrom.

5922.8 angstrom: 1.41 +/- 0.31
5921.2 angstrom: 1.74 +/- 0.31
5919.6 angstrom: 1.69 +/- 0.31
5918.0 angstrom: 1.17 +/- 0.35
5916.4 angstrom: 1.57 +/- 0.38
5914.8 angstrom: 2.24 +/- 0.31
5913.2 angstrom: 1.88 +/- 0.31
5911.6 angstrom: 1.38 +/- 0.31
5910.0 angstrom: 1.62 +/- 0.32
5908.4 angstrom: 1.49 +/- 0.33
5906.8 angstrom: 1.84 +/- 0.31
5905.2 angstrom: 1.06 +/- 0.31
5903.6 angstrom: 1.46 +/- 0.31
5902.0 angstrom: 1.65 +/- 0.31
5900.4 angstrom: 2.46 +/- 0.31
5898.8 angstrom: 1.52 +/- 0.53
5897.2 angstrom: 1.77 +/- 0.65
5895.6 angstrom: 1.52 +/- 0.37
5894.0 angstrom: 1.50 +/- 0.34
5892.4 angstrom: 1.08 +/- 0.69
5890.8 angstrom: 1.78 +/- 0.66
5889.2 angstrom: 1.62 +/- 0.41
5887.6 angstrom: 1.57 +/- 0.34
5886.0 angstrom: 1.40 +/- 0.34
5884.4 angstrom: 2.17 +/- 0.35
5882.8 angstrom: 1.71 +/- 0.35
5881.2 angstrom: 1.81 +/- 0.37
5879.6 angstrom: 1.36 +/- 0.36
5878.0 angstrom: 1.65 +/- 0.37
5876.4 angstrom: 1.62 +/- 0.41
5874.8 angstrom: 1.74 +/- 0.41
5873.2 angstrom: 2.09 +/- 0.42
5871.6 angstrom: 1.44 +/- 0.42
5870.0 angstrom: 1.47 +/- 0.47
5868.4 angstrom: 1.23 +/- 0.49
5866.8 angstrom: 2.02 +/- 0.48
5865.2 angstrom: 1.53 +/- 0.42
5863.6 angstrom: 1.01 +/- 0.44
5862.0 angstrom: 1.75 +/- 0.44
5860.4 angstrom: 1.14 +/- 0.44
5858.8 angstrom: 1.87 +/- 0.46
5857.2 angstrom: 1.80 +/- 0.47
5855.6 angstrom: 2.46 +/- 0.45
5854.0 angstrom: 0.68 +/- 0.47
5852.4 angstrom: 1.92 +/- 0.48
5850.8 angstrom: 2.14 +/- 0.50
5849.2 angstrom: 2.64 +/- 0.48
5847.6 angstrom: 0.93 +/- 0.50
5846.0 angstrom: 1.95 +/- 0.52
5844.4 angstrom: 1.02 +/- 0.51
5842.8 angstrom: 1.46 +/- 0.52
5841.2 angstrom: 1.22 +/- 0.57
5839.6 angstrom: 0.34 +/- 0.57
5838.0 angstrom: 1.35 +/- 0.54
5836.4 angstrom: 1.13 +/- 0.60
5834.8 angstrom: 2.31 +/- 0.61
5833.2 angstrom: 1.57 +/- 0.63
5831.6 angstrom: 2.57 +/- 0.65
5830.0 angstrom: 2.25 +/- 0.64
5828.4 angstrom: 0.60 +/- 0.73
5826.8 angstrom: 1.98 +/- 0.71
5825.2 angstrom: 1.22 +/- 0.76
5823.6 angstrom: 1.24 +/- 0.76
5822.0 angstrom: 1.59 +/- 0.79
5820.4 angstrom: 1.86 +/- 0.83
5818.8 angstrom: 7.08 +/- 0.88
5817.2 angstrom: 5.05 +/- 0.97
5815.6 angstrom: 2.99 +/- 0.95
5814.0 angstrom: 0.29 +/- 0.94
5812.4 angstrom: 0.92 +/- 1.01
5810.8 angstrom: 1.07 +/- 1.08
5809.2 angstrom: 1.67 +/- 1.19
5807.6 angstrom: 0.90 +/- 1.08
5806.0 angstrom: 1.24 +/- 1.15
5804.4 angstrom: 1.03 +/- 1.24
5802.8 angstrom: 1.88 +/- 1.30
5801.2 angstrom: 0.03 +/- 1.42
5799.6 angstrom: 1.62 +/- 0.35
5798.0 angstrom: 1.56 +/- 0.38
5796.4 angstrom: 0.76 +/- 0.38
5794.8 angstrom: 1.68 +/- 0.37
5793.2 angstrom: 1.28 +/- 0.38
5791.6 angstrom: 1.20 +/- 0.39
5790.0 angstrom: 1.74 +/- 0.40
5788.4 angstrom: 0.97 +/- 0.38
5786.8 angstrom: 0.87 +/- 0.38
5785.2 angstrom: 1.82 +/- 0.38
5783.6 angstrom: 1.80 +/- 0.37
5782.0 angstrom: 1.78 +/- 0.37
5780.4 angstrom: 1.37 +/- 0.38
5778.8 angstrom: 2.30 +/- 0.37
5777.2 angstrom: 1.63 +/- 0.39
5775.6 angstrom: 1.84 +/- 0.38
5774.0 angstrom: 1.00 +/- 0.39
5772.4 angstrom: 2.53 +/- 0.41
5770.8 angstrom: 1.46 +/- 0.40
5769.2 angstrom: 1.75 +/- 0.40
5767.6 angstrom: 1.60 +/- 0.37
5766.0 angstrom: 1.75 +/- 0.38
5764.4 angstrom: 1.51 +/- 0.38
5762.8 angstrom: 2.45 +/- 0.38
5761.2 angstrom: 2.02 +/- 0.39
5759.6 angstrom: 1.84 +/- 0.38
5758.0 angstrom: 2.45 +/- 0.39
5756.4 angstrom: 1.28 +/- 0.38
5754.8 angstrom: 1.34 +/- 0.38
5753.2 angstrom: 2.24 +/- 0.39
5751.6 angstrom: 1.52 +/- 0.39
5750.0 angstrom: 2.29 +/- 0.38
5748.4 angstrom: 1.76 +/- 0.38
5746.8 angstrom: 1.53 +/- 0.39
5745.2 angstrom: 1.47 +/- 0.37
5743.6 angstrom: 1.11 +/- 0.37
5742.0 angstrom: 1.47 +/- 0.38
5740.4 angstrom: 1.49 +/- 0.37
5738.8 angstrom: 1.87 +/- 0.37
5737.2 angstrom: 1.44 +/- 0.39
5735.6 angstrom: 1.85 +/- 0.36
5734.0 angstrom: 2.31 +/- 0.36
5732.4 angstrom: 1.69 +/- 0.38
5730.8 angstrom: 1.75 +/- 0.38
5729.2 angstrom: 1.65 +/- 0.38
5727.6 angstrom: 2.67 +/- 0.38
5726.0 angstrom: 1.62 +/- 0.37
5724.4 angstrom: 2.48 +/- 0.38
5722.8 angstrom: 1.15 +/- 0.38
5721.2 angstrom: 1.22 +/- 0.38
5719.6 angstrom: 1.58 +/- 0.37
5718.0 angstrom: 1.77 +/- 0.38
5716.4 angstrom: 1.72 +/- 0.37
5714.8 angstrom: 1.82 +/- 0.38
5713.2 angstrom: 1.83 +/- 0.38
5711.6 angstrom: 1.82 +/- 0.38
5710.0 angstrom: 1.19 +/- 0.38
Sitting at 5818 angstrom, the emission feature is H-beta 4861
